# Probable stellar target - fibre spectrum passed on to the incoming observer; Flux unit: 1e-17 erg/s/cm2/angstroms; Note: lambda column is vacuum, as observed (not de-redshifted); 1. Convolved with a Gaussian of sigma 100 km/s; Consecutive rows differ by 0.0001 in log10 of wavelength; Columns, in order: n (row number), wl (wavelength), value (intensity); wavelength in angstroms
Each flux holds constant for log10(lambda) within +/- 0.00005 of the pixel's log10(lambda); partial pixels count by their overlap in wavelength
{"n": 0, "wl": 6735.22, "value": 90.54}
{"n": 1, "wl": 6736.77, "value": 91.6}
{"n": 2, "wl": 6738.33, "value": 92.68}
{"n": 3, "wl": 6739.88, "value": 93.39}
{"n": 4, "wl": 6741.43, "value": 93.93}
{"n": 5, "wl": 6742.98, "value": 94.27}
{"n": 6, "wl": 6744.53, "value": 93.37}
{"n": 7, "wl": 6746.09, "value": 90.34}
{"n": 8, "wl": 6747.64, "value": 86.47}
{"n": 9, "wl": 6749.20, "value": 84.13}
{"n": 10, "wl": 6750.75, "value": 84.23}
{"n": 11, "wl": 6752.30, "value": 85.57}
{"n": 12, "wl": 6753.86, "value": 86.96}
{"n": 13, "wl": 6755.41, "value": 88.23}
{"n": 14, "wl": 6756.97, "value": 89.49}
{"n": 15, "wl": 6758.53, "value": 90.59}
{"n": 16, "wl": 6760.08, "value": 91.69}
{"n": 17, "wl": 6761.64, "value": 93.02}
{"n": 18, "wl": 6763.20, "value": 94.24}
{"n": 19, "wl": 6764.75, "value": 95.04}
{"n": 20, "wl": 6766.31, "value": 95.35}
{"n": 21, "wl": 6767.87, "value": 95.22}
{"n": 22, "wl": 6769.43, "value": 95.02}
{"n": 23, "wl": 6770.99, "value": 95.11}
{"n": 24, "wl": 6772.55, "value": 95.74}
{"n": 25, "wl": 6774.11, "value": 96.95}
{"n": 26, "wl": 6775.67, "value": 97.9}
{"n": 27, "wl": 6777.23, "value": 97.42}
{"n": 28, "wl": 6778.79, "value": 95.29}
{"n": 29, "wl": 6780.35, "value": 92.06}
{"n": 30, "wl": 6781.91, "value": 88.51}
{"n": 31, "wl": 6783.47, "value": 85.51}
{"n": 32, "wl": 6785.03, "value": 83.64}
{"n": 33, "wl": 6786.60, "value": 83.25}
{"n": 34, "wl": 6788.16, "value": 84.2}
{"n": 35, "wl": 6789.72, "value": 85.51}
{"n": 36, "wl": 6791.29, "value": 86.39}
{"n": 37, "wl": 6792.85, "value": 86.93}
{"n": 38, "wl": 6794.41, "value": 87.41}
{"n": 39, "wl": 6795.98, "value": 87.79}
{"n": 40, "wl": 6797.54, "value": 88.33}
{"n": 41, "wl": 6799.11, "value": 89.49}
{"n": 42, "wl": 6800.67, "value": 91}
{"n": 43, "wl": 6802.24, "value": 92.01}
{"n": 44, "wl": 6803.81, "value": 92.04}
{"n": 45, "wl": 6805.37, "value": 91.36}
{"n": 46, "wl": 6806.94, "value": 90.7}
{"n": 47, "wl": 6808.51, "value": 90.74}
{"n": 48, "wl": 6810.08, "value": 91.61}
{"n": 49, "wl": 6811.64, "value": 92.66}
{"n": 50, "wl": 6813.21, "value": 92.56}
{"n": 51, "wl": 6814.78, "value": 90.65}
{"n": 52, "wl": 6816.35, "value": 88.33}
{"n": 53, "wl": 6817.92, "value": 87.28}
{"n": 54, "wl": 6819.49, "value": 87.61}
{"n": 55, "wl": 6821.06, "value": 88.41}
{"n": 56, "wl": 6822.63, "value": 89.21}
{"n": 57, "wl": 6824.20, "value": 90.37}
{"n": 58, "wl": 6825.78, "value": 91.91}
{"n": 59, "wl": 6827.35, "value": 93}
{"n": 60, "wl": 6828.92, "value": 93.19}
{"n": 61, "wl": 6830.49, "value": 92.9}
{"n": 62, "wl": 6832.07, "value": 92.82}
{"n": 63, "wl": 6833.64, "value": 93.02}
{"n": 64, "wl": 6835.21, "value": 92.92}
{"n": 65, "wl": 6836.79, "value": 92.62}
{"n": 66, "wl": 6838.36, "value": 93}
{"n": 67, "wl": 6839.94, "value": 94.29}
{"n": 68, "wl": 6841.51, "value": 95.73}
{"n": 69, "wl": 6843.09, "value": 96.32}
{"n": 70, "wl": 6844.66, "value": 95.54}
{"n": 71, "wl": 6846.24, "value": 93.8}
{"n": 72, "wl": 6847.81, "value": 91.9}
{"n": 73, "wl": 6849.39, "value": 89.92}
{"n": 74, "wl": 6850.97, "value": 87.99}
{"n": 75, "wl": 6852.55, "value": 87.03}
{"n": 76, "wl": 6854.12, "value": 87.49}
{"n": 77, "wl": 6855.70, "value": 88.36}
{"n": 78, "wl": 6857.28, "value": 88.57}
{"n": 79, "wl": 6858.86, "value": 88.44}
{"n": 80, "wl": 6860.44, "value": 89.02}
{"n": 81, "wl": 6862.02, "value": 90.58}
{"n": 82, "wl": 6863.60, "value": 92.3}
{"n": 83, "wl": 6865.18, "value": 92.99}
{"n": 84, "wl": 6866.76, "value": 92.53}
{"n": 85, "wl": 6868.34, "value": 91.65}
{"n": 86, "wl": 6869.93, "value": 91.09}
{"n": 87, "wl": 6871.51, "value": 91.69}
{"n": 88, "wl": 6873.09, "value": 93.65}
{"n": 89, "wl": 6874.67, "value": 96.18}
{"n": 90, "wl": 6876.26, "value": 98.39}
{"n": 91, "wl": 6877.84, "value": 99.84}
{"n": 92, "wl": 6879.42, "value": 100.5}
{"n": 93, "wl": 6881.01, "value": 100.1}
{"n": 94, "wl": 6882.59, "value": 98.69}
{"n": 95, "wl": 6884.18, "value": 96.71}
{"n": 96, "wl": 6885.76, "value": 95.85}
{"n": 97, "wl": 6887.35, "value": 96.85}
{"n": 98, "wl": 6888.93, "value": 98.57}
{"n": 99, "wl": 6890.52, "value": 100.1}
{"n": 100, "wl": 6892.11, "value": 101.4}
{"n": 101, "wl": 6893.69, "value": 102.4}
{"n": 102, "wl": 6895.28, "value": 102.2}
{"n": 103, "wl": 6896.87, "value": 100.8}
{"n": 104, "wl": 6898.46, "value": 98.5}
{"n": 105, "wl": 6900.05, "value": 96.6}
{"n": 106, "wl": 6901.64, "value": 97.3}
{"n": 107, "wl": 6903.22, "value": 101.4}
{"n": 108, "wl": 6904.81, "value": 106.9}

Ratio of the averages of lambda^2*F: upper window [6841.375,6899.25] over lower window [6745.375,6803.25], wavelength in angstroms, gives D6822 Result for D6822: 1.1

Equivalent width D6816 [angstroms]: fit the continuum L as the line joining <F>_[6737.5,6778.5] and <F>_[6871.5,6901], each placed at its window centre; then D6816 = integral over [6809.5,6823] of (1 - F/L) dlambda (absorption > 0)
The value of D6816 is 0.7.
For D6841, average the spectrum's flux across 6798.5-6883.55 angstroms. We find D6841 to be 92.2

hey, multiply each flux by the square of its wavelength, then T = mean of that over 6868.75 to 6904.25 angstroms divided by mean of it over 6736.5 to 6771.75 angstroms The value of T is 1.12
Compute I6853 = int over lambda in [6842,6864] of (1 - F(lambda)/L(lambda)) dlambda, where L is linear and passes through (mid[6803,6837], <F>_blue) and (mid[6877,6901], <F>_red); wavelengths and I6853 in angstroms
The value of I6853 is 1.0 angstroms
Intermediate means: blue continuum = 91.1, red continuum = 99.3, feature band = 90.6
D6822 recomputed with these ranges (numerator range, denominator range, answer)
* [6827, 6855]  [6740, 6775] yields 1.03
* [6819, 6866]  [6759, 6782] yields 0.99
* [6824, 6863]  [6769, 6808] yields 1.03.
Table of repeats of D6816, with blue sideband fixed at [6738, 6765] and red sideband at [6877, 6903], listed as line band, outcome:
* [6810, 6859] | 2.2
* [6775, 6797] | 0.9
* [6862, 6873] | 0.6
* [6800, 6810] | 0.3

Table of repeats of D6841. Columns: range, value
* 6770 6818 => 90.3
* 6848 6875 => 90.5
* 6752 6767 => 91.2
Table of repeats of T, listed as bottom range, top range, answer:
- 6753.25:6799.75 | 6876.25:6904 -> 1.13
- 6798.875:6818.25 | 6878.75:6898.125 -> 1.12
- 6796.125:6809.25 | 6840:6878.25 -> 1.03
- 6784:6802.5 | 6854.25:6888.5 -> 1.10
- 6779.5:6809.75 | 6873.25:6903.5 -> 1.15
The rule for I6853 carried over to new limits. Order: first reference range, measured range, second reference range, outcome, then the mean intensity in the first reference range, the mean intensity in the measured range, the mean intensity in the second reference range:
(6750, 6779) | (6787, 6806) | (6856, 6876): 0.8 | 92.7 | 88.4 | 91.6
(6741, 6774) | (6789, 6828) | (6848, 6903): 1.3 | 91.4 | 89.7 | 94.9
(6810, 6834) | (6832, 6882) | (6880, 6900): 1.2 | 90.9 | 92.9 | 99.2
